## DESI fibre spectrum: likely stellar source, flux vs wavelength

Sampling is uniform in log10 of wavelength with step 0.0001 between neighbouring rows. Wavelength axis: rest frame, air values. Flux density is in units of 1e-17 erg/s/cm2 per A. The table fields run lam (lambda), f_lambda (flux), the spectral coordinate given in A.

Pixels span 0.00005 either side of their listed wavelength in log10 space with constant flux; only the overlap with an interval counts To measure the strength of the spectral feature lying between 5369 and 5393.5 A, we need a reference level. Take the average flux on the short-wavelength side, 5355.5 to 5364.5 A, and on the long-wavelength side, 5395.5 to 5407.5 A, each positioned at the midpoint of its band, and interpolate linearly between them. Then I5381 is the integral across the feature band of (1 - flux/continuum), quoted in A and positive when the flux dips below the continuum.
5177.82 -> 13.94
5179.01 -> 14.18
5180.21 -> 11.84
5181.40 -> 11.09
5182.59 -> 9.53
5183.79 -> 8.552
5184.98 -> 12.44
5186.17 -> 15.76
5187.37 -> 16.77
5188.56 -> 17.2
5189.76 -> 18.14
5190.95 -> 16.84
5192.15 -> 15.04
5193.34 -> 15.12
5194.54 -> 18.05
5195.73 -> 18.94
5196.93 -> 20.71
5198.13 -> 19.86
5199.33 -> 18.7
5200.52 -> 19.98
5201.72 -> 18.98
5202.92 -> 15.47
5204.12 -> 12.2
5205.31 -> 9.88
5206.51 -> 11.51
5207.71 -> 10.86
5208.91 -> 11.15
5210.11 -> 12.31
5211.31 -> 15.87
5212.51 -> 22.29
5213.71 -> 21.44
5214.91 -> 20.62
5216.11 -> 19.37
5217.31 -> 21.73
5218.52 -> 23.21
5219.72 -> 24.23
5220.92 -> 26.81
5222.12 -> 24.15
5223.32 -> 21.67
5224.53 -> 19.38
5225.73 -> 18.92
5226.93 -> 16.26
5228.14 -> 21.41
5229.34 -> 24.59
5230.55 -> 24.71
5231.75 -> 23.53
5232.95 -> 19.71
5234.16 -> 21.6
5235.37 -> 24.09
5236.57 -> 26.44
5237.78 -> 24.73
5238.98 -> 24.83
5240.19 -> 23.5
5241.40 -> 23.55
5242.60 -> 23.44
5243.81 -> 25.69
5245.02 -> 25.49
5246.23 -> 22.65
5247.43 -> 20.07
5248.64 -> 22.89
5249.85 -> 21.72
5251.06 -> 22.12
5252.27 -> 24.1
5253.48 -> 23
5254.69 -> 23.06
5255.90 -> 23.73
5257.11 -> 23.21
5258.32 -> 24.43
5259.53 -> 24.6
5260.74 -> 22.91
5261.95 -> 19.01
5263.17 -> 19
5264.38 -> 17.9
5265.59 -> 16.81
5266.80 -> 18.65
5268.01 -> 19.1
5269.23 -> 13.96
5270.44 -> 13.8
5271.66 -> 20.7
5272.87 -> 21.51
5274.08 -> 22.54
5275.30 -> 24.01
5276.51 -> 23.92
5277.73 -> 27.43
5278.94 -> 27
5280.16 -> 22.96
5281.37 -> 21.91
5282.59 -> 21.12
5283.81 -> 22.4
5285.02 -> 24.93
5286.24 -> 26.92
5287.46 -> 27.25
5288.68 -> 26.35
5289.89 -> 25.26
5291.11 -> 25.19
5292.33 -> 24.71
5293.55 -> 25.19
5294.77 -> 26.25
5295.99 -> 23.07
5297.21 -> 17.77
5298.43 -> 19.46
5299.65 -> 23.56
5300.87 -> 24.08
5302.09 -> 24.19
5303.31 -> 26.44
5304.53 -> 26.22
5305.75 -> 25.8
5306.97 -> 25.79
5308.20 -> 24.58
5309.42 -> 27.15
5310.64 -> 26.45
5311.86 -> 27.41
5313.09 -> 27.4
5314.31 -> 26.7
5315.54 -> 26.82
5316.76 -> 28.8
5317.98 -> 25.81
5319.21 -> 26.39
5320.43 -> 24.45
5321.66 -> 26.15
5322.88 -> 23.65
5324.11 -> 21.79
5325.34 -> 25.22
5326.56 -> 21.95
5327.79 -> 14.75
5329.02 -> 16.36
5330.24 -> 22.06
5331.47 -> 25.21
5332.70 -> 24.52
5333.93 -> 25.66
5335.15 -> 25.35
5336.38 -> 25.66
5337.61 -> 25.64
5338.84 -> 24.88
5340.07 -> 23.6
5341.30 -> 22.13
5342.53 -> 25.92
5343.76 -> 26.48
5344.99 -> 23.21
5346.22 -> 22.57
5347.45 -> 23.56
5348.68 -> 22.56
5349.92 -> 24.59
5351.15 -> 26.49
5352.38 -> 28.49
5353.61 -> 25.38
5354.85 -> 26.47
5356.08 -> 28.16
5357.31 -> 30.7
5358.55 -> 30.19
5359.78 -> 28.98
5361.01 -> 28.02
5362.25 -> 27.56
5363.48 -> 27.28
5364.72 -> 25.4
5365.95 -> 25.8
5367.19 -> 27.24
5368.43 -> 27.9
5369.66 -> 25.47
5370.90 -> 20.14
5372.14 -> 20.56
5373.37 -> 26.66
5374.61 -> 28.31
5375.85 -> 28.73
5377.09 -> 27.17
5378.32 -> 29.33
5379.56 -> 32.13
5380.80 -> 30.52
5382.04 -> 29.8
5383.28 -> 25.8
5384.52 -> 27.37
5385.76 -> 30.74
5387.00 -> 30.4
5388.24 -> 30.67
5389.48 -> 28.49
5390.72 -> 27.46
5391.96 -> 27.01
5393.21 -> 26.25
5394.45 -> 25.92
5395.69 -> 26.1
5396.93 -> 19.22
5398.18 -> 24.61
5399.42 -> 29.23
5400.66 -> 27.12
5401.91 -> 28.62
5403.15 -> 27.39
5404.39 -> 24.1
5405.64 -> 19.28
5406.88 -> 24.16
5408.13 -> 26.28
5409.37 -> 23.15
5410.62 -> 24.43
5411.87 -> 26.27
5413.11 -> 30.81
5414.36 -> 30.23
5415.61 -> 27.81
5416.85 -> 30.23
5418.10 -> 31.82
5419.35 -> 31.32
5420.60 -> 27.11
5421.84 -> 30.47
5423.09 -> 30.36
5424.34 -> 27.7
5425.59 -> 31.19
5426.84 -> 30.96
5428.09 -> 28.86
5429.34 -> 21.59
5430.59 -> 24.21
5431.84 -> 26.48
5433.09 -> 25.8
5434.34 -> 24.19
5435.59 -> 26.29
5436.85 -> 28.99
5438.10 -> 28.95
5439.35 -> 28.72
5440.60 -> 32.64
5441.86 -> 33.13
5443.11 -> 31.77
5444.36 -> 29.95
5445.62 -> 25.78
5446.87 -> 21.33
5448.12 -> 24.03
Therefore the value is -0.9 A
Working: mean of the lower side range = 28.6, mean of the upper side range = 24.9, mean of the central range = 27.7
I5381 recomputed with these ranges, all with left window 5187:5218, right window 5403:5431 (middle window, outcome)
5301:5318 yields -3.23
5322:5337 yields 0.25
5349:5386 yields -3.45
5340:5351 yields -0.03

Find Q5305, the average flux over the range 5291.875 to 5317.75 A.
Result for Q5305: 25.2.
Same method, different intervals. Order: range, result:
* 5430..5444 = 28.3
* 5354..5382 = 27.4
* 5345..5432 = 27.1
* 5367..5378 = 25.8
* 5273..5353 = 24.5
